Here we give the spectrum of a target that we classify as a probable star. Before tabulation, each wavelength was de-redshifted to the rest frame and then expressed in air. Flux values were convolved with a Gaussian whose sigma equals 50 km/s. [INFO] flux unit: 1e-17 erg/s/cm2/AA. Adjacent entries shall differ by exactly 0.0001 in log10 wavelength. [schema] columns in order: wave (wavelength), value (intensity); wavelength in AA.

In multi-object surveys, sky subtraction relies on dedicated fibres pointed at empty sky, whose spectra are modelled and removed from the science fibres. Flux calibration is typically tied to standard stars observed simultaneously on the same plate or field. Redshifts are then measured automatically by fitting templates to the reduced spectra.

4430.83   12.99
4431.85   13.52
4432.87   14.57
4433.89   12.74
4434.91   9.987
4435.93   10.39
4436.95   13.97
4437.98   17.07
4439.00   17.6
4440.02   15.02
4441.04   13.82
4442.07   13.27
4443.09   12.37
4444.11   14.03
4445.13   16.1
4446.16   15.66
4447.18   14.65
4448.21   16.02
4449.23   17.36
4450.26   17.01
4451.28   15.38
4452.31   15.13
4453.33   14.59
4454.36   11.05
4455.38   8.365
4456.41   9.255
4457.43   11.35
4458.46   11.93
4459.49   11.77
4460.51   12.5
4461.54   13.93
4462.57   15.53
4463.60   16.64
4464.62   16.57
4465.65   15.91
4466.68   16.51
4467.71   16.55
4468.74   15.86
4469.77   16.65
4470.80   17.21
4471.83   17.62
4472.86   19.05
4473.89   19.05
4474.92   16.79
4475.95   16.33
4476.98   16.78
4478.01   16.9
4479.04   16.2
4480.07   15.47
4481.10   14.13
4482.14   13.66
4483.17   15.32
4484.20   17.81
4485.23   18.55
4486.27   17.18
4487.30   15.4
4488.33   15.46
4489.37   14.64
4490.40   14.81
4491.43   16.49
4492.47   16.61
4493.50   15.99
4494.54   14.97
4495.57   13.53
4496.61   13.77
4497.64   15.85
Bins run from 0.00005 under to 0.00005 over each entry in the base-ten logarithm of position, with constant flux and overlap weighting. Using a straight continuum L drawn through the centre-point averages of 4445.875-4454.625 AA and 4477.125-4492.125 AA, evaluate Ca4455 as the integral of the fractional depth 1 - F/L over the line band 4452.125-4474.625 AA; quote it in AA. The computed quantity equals 1.2 AA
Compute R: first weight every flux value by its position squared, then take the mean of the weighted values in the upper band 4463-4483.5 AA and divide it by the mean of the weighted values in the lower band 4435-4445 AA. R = 1.2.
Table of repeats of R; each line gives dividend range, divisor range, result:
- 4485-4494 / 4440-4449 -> 1.12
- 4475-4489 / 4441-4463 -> 1.19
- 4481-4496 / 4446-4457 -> 1.14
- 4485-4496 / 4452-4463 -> 1.30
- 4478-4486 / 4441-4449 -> 1.11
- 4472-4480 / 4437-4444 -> 1.19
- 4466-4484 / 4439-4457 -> 1.18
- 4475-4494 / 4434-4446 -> 1.17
